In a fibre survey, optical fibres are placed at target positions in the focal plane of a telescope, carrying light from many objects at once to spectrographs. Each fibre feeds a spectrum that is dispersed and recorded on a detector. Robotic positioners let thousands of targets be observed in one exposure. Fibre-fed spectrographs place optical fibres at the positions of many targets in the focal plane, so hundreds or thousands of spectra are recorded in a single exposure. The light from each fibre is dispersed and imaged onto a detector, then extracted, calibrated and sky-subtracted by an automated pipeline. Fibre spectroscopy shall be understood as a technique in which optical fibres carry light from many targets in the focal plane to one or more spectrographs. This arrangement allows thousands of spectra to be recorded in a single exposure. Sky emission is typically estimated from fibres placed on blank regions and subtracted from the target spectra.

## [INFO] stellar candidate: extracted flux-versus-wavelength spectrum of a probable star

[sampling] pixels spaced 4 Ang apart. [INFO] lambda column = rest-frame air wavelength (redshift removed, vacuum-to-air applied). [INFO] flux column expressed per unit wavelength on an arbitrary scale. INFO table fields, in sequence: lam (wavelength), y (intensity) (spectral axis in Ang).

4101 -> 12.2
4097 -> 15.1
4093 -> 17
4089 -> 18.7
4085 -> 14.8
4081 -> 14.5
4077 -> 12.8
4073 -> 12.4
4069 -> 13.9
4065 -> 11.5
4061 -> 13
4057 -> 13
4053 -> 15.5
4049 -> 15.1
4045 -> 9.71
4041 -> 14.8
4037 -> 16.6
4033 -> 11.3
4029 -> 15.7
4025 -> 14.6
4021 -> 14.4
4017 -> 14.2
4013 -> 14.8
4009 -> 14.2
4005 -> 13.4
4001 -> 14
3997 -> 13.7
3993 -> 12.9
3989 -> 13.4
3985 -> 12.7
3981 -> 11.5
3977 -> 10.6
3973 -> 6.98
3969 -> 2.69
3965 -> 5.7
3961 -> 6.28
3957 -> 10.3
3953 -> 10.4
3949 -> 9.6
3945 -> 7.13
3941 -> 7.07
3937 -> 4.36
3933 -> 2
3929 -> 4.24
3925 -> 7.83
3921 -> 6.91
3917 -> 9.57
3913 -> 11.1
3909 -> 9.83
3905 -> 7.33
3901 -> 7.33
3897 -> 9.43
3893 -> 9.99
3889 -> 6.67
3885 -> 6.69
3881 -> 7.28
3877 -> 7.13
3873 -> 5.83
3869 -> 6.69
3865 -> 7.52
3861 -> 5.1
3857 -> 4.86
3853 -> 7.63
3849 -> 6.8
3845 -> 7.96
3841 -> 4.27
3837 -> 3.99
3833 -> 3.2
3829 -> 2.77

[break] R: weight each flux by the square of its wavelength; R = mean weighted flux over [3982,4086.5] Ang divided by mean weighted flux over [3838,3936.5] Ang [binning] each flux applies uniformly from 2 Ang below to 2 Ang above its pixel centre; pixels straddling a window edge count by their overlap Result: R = 2.1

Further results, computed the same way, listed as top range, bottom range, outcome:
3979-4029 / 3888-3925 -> 1.66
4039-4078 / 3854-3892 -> 2.21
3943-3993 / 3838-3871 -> 1.54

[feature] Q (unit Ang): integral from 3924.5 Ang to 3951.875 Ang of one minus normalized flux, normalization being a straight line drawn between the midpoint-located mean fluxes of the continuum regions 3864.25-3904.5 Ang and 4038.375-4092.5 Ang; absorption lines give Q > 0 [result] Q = 9.77 Ang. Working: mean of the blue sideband 7.45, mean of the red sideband 13.9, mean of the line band 6.07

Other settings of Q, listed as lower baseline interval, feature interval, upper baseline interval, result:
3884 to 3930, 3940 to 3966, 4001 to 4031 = 6.3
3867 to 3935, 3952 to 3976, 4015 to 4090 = 7.1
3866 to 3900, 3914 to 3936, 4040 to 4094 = 6.4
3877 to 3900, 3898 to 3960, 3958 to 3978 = -4.6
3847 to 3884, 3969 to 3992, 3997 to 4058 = 3.1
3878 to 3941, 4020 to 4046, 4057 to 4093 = -3.5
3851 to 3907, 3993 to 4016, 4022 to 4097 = -3.6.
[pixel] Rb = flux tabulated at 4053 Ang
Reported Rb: 15.5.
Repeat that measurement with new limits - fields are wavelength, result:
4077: 12.8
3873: 5.83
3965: 5.7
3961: 6.28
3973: 6.98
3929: 4.24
